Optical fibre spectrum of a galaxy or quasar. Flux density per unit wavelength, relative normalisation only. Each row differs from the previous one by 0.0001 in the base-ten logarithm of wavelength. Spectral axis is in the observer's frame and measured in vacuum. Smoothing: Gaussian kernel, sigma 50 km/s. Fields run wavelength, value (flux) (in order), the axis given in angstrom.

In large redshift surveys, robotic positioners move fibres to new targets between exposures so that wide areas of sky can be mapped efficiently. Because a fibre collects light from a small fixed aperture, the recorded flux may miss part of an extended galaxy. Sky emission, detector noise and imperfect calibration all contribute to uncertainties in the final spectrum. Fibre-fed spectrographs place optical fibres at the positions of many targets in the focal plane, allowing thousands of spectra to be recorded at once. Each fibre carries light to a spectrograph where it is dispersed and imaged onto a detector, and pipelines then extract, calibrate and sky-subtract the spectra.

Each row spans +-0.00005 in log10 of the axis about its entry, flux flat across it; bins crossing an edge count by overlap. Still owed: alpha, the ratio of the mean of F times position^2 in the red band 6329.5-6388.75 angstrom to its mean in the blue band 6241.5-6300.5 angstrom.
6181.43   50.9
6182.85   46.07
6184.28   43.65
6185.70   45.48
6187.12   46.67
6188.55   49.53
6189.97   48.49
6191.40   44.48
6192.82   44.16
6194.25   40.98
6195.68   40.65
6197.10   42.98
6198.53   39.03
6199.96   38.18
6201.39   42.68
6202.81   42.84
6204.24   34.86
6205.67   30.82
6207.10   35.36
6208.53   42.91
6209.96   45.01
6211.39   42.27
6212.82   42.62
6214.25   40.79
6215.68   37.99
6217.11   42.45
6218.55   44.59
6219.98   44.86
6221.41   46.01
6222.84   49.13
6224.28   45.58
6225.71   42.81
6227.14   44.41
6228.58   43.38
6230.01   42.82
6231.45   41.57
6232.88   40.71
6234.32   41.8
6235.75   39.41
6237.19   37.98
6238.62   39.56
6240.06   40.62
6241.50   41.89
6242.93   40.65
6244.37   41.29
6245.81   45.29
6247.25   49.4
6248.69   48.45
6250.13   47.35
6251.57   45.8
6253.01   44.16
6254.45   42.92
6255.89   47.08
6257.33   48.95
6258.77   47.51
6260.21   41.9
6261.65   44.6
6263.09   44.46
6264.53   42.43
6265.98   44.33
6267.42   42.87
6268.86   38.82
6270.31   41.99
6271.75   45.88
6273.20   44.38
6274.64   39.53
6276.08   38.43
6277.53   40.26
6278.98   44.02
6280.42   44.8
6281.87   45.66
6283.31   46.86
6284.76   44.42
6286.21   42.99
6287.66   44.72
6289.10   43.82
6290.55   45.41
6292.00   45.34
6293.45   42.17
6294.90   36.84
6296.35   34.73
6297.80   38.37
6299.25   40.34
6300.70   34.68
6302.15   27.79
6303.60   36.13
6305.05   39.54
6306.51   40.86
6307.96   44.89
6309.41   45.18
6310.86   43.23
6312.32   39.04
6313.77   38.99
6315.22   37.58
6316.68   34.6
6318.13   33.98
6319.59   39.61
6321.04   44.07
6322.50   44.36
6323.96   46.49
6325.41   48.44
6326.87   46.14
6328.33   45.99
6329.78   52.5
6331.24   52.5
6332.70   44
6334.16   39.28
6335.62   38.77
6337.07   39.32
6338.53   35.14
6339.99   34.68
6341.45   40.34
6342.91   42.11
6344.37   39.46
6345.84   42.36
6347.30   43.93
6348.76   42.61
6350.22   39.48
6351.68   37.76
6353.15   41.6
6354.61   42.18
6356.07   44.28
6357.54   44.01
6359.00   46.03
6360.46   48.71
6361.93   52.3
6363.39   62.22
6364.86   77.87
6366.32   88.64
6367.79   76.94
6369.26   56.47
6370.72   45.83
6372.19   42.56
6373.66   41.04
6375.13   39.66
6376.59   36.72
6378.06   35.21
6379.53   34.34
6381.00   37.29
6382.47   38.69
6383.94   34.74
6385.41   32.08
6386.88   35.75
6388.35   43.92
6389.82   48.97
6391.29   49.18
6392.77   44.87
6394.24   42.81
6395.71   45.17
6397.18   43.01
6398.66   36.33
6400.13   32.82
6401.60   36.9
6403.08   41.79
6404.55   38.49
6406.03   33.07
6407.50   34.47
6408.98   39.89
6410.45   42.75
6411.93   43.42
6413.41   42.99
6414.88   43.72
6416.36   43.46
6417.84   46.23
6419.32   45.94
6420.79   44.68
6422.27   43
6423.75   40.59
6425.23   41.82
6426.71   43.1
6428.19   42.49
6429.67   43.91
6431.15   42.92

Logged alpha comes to 1.1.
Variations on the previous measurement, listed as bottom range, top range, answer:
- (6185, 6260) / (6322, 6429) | 1.07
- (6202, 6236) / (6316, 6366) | 1.11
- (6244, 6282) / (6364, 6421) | 1.04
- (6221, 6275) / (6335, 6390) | 1.07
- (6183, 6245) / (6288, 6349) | 1.01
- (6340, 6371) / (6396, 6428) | 0.83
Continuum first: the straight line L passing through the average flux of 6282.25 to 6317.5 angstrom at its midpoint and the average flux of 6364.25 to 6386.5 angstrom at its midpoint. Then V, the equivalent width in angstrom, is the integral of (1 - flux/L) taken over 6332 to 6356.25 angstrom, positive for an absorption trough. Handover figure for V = 2.3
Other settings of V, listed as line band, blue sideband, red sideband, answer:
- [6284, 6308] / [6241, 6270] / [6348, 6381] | 3.1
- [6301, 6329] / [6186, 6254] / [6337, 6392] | 2.2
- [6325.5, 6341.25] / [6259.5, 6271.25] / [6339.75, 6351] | -0.7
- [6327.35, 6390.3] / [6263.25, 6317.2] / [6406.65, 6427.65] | -4.7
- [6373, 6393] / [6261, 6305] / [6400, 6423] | 0.9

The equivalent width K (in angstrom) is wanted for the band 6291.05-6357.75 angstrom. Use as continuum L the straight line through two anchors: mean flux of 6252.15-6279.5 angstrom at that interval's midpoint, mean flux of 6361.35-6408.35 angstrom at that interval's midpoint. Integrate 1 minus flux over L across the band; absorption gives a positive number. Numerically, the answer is 4.8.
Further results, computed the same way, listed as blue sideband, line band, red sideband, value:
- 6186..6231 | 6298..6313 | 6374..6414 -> 0.7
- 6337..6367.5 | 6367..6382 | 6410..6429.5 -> 0.5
